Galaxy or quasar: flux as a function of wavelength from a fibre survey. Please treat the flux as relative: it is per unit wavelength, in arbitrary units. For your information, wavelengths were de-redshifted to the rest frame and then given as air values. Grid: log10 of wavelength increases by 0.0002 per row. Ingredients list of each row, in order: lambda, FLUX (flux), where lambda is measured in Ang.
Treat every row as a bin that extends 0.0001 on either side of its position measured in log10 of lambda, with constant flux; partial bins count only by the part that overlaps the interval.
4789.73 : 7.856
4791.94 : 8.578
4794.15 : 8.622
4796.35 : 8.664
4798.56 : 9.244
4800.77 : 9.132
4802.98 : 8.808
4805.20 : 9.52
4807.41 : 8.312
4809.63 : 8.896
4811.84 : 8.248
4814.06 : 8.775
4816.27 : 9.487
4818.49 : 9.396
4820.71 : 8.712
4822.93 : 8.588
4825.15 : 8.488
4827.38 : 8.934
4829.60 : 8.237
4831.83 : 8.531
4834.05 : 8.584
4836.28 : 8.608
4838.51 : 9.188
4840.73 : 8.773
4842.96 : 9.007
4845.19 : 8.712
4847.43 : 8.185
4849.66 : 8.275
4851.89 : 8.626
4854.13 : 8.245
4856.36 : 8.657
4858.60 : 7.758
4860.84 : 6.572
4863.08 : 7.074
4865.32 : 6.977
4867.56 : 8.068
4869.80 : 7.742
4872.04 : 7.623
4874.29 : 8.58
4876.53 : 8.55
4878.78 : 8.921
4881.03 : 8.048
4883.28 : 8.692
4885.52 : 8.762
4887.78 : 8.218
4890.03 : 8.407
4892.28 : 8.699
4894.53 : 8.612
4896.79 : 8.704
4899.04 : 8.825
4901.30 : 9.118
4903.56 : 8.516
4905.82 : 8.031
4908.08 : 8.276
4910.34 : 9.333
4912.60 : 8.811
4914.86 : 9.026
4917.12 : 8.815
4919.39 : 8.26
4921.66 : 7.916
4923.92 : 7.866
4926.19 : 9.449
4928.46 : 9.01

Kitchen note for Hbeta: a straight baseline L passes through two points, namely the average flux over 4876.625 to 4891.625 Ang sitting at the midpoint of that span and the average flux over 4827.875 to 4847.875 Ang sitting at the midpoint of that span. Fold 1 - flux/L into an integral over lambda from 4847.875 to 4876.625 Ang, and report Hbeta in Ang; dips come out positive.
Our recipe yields 2.3 Ang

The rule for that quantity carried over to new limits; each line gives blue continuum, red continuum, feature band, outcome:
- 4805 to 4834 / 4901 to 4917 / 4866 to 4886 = 1.0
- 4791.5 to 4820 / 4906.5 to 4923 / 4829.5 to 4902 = 3.3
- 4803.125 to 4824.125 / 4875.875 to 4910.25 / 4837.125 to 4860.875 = 0.8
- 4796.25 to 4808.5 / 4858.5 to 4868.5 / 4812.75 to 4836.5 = -1.2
